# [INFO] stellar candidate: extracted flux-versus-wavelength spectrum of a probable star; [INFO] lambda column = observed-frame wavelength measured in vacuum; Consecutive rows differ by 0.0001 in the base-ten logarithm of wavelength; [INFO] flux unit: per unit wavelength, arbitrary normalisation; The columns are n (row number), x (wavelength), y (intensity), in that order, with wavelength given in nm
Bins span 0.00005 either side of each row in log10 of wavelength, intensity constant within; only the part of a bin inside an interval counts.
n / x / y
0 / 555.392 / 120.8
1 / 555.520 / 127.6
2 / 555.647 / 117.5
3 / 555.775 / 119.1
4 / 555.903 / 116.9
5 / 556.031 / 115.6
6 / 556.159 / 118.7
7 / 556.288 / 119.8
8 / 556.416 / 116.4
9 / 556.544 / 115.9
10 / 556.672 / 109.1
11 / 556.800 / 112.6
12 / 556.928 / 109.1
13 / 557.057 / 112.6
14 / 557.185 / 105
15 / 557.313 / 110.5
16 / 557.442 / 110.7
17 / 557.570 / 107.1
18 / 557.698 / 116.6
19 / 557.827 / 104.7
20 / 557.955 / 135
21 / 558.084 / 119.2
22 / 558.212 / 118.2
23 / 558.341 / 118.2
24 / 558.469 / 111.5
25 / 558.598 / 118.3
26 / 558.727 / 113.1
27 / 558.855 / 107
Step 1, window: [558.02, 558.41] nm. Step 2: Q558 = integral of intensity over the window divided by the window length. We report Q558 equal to 119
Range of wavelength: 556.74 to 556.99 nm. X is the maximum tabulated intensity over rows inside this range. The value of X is 112.6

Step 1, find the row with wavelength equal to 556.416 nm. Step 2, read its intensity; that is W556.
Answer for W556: 116.4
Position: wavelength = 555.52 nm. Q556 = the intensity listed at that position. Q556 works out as 127.6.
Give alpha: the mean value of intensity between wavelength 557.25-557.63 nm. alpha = 109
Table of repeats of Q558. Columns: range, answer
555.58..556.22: 118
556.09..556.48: 118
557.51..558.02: 116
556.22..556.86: 115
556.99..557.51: 110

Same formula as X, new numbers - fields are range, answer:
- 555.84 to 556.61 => 119.8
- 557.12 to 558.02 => 135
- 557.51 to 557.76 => 116.6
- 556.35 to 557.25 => 116.4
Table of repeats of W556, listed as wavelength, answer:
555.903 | 116.9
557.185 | 105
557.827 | 104.7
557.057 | 112.6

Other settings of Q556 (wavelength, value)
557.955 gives 135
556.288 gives 119.8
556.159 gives 118.7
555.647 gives 117.5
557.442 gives 110.7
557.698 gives 116.6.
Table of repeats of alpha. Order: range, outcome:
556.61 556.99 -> 110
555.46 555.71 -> 123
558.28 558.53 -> 115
